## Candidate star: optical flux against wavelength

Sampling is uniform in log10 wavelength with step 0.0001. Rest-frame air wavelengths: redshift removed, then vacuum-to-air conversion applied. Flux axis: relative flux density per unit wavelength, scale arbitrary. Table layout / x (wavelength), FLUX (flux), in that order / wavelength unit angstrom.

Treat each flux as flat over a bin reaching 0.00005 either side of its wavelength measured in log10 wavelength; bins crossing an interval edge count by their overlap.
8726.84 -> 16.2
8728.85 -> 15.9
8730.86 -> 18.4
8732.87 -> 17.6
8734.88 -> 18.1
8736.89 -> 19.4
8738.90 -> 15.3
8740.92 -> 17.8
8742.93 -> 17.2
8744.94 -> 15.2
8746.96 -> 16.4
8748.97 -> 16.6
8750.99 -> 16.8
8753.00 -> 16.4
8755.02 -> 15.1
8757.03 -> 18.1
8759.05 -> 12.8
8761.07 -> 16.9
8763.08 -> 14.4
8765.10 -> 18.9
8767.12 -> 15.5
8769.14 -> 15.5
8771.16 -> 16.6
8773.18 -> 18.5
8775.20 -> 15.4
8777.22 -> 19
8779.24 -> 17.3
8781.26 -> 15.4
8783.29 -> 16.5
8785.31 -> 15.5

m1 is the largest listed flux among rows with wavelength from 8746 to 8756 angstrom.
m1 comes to 16.8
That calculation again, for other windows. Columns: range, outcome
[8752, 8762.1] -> 18.1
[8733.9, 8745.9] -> 19.4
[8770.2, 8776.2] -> 18.5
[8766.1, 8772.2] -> 16.6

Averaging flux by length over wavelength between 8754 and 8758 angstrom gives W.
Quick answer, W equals 16.6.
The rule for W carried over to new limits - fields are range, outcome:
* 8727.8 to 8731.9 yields 17.1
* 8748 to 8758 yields 16.6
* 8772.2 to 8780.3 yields 17.5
